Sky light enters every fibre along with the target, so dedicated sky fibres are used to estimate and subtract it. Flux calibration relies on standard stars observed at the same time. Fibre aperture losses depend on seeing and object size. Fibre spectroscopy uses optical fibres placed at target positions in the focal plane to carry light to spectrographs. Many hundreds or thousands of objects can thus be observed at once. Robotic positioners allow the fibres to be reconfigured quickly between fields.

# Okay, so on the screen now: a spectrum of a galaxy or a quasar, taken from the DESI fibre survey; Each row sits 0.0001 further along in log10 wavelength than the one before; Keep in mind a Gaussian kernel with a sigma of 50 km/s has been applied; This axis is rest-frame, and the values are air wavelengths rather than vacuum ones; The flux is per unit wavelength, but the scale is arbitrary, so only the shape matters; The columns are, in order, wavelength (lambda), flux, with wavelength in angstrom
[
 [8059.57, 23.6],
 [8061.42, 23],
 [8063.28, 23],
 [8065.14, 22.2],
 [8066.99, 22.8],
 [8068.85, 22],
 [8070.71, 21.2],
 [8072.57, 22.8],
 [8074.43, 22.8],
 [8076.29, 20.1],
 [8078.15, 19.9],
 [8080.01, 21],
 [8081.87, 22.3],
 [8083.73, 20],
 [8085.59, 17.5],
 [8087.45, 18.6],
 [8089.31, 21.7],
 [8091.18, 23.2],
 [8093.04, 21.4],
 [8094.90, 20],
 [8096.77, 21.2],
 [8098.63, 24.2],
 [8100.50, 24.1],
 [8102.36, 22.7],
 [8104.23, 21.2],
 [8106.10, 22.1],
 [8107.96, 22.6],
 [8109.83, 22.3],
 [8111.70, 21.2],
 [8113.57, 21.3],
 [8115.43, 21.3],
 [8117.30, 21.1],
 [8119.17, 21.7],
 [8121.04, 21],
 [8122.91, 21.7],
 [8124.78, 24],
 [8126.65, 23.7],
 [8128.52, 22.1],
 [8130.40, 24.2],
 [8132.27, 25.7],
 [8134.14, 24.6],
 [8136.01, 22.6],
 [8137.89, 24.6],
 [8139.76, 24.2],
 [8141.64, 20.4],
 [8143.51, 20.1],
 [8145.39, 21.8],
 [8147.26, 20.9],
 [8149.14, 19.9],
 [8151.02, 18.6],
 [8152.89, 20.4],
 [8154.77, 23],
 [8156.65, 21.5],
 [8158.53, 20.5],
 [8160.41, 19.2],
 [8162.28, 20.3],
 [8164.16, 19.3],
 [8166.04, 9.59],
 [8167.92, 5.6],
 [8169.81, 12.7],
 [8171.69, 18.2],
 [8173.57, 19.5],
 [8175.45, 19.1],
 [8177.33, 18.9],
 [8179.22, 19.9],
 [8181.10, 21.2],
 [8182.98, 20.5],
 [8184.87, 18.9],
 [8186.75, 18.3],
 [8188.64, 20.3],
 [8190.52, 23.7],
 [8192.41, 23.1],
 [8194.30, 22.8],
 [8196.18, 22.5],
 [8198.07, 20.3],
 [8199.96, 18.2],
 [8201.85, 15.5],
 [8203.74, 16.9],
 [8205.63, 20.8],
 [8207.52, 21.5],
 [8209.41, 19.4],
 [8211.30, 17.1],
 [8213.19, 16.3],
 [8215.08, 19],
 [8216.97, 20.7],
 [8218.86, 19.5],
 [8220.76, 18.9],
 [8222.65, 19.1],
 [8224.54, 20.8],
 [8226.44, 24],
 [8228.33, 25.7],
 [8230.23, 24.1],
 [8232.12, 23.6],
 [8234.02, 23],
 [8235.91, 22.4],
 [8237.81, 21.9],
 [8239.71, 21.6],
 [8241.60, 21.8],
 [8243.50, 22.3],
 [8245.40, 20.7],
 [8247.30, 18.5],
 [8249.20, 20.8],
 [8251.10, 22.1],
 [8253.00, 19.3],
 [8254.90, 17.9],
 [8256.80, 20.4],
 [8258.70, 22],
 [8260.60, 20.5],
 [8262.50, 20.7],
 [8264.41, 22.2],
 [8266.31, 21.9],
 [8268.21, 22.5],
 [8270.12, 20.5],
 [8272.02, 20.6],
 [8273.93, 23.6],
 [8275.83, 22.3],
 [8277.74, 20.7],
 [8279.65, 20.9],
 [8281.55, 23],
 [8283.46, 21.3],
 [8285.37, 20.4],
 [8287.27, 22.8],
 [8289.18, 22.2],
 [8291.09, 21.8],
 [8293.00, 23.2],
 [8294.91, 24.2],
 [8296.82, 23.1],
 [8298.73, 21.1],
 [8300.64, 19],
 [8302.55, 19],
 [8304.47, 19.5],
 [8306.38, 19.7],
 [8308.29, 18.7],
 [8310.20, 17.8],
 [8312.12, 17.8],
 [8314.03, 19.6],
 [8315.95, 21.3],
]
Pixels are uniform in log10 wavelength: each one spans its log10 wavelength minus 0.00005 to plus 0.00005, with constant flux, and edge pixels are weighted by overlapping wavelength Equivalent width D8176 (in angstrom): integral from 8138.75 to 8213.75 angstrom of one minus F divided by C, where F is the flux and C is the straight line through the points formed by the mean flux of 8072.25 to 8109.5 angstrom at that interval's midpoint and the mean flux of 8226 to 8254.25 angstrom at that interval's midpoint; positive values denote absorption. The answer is 8.6 angstrom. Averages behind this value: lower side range 21.5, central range 19.3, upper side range 22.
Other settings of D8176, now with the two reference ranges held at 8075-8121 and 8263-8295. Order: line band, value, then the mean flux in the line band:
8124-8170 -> 2.2 angstrom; 20.5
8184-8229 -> 3.3 angstrom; 20.1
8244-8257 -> 1.1 angstrom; 20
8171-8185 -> 1.3 angstrom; 19.6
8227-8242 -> -0.9 angstrom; 23.1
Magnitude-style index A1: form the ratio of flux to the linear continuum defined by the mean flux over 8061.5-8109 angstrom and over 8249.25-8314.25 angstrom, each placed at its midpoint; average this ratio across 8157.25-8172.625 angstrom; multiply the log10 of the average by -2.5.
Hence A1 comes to 0.33 mag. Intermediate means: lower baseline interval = 21.6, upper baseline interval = 21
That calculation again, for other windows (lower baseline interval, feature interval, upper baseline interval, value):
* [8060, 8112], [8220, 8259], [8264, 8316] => -0.01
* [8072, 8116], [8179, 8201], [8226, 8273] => 0.04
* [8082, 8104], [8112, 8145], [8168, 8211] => -0.10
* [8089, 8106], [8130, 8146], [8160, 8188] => -0.18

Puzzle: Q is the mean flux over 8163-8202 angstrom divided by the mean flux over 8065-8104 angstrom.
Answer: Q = 0.9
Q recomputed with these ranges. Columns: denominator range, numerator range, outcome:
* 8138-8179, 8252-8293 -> 1.13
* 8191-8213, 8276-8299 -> 1.12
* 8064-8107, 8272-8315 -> 0.97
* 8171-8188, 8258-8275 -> 1.11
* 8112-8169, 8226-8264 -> 1.04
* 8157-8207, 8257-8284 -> 1.15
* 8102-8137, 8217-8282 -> 0.95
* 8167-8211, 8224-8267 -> 1.14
